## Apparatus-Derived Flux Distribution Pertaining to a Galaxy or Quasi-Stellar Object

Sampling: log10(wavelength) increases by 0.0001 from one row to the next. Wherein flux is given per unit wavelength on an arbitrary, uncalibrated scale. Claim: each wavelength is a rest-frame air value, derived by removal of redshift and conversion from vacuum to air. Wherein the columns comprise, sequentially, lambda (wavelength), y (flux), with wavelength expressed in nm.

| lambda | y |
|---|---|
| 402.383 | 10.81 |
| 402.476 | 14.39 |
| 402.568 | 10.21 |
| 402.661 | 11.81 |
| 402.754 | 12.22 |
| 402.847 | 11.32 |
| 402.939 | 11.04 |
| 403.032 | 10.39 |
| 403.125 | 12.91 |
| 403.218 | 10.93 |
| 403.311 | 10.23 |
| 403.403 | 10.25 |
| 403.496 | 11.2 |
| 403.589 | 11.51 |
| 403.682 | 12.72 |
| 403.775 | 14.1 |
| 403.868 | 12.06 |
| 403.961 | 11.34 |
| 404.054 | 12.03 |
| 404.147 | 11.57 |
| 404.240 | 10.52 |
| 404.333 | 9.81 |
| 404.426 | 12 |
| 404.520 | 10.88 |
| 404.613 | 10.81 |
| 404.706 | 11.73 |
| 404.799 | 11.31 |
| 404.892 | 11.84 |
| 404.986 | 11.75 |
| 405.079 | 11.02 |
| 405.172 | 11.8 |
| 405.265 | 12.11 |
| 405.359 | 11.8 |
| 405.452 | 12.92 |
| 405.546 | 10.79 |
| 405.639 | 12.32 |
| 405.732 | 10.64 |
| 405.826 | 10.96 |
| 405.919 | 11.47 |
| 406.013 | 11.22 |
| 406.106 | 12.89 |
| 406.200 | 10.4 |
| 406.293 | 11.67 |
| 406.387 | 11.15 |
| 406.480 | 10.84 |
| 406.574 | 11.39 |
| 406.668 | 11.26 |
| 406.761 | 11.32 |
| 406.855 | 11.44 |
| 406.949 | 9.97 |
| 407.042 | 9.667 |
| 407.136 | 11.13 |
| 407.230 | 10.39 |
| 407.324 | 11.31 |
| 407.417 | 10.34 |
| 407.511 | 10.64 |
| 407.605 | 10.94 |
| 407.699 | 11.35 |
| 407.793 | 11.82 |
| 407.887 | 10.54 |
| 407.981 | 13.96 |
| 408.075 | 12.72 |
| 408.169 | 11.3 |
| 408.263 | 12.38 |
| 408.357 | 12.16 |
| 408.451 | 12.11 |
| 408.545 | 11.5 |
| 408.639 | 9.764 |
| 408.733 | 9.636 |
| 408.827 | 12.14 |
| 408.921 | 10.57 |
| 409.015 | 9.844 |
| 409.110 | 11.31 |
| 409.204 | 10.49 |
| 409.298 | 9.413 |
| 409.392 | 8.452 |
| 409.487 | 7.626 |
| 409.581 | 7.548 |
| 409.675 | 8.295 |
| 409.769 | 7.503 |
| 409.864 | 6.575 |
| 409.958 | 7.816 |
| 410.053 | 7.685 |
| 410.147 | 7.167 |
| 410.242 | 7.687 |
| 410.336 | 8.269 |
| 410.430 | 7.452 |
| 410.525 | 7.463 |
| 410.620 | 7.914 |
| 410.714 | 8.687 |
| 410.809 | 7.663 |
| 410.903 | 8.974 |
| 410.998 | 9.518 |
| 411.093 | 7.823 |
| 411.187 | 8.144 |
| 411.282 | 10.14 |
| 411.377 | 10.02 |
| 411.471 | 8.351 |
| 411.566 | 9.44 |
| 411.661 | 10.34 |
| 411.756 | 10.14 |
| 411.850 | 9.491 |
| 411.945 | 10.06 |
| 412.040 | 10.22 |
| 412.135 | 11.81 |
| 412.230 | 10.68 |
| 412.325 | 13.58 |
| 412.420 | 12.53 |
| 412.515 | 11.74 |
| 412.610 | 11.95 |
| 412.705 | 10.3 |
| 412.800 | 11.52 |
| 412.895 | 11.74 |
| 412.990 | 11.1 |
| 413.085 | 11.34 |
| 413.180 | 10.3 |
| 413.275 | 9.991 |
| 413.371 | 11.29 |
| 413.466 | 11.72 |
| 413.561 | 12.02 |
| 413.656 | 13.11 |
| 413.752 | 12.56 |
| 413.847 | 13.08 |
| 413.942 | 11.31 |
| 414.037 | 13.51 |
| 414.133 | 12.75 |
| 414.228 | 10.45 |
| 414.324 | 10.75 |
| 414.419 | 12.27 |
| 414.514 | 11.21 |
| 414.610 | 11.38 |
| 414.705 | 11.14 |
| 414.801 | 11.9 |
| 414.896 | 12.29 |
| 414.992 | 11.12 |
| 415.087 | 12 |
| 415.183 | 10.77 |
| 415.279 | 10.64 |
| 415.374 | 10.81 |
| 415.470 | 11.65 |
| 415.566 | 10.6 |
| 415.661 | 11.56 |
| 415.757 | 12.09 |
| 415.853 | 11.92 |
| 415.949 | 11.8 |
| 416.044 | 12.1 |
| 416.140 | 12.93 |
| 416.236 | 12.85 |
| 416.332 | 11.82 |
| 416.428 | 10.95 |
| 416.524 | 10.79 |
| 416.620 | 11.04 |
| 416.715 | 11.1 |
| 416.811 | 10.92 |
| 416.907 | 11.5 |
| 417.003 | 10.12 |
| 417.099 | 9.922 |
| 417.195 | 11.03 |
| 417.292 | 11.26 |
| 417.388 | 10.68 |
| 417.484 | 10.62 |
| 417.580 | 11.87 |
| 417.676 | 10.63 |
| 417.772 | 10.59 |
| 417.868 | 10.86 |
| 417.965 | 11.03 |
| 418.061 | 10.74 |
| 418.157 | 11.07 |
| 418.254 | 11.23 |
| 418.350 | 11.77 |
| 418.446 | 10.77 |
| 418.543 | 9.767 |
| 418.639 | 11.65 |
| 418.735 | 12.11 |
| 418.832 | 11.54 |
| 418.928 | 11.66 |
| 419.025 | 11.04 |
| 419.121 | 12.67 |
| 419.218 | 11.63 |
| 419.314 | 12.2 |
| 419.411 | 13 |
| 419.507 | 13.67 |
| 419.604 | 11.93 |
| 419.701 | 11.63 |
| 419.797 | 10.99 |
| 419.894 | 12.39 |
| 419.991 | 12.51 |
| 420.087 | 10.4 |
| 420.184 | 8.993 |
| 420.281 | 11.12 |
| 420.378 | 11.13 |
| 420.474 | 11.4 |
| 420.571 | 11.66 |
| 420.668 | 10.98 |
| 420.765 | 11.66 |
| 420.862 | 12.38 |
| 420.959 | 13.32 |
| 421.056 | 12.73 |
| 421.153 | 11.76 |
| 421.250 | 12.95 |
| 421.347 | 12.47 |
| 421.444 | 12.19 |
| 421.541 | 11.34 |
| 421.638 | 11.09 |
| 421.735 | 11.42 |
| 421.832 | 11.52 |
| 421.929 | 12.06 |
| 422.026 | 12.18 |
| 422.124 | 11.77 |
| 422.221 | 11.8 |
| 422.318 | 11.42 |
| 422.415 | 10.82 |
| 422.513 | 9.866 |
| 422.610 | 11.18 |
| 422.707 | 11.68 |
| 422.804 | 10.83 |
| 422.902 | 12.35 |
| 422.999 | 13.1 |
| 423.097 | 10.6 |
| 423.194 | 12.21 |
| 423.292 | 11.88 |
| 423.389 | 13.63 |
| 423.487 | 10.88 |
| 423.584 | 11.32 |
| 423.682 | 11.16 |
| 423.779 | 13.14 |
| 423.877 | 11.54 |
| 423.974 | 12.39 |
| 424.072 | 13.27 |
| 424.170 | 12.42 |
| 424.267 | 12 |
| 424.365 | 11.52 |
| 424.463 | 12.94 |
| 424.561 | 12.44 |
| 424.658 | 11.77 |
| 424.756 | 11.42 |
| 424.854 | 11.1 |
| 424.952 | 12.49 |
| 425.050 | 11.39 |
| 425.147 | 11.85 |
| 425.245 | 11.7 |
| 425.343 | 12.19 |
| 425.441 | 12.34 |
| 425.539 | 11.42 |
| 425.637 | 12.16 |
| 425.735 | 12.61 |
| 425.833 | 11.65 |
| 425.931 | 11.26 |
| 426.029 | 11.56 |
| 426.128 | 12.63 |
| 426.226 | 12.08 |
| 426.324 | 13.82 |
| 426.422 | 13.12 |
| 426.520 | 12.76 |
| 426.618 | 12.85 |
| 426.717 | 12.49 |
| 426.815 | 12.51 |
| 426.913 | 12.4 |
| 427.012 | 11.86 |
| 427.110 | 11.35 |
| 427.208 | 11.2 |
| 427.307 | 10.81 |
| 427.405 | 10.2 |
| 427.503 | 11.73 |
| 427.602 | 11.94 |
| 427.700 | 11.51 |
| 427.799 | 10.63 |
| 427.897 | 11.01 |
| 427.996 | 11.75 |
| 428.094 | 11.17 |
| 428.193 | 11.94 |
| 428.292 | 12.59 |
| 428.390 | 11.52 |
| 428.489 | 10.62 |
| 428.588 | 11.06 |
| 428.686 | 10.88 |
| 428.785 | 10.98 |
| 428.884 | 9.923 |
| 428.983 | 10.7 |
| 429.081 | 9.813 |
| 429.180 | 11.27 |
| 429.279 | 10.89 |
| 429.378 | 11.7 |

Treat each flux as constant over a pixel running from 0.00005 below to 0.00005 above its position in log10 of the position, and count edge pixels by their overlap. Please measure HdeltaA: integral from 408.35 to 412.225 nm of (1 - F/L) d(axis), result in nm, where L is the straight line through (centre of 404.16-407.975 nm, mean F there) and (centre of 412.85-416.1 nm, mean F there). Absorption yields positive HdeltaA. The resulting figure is 0.76 nm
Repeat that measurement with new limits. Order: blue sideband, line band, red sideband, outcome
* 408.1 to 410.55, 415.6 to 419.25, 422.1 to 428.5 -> -0.24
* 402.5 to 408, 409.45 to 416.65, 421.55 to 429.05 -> 0.64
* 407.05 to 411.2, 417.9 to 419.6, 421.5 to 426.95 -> -0.07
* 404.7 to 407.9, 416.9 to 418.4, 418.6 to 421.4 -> 0.11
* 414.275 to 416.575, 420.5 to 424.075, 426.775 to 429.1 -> -0.14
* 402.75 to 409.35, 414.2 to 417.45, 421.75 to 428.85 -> 0.06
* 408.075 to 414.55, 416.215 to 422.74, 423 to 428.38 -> -0.14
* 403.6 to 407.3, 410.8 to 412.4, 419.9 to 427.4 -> 0.23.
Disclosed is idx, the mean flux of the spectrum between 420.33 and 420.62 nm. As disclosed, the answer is 11.4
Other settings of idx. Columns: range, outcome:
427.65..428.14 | 11.2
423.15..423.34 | 12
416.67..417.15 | 10.7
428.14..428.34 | 12.2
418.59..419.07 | 11.6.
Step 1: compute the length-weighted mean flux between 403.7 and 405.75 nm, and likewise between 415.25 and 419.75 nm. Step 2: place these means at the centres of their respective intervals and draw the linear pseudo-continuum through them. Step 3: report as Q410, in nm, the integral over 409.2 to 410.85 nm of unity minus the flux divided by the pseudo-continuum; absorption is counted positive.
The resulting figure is 0.52 nm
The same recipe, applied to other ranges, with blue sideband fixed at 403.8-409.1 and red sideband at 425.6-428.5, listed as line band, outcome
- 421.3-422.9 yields 0.032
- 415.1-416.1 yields 0.012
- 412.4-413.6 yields 0.018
